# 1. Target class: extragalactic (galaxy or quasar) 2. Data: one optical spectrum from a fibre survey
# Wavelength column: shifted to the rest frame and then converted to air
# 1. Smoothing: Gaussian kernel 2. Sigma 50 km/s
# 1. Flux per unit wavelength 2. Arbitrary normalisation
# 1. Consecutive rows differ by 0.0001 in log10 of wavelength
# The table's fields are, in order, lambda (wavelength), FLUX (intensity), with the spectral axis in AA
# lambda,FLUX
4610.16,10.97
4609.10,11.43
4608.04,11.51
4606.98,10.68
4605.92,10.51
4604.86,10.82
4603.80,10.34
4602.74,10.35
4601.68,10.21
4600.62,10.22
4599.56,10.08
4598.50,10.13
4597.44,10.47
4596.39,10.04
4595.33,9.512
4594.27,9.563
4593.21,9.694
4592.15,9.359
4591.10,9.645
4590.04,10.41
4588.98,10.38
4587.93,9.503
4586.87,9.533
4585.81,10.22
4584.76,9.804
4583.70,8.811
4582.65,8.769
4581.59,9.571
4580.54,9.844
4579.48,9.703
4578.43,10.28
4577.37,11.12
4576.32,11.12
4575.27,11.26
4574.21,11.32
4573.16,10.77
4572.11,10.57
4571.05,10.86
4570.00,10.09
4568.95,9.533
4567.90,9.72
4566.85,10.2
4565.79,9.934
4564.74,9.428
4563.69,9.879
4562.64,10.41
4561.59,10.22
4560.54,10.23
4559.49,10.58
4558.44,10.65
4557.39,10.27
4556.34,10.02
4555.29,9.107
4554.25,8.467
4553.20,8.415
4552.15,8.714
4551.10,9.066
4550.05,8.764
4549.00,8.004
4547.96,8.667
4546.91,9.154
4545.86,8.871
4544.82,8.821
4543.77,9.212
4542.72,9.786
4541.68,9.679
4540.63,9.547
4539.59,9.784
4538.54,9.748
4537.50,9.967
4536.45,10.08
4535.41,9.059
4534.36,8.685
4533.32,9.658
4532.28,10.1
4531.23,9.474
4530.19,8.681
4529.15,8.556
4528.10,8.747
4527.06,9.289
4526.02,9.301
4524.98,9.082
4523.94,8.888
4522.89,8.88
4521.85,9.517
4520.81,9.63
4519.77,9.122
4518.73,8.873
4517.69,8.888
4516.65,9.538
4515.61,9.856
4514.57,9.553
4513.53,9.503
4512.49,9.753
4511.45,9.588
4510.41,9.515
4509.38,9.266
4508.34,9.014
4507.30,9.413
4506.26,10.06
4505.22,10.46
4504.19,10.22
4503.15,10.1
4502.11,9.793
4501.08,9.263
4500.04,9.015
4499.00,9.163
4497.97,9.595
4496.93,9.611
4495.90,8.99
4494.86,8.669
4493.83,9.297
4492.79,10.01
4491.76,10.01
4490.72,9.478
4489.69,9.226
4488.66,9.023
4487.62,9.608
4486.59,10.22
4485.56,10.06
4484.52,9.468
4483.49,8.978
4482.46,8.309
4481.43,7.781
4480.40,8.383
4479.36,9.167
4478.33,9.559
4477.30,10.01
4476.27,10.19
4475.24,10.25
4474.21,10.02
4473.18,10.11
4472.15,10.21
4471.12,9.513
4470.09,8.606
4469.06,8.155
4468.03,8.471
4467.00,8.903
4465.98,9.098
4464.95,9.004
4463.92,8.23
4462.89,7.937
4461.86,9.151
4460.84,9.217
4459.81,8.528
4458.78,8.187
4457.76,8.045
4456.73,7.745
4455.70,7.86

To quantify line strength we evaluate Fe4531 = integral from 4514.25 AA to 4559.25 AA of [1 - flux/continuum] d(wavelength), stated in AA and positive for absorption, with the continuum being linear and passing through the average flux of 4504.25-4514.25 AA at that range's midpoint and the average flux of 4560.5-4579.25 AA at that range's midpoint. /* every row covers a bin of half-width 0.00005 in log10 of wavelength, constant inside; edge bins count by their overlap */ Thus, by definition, 3.21 AA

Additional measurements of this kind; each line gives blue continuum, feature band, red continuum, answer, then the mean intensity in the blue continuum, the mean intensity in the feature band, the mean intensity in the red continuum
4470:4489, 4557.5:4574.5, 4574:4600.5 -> -0.64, 9.47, 10.3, 9.99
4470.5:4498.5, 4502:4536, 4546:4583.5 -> 0.82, 9.47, 9.39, 9.83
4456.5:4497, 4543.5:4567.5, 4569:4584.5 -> 1.39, 9.14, 9.44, 10.3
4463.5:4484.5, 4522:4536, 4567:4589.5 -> 0.80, 9.16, 9.12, 10.1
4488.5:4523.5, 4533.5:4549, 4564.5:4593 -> 0.69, 9.47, 9.32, 10.1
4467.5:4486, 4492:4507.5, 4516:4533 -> -0.60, 9.28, 9.59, 9.17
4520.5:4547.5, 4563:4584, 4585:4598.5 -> -1.00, 9.31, 10.2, 9.87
